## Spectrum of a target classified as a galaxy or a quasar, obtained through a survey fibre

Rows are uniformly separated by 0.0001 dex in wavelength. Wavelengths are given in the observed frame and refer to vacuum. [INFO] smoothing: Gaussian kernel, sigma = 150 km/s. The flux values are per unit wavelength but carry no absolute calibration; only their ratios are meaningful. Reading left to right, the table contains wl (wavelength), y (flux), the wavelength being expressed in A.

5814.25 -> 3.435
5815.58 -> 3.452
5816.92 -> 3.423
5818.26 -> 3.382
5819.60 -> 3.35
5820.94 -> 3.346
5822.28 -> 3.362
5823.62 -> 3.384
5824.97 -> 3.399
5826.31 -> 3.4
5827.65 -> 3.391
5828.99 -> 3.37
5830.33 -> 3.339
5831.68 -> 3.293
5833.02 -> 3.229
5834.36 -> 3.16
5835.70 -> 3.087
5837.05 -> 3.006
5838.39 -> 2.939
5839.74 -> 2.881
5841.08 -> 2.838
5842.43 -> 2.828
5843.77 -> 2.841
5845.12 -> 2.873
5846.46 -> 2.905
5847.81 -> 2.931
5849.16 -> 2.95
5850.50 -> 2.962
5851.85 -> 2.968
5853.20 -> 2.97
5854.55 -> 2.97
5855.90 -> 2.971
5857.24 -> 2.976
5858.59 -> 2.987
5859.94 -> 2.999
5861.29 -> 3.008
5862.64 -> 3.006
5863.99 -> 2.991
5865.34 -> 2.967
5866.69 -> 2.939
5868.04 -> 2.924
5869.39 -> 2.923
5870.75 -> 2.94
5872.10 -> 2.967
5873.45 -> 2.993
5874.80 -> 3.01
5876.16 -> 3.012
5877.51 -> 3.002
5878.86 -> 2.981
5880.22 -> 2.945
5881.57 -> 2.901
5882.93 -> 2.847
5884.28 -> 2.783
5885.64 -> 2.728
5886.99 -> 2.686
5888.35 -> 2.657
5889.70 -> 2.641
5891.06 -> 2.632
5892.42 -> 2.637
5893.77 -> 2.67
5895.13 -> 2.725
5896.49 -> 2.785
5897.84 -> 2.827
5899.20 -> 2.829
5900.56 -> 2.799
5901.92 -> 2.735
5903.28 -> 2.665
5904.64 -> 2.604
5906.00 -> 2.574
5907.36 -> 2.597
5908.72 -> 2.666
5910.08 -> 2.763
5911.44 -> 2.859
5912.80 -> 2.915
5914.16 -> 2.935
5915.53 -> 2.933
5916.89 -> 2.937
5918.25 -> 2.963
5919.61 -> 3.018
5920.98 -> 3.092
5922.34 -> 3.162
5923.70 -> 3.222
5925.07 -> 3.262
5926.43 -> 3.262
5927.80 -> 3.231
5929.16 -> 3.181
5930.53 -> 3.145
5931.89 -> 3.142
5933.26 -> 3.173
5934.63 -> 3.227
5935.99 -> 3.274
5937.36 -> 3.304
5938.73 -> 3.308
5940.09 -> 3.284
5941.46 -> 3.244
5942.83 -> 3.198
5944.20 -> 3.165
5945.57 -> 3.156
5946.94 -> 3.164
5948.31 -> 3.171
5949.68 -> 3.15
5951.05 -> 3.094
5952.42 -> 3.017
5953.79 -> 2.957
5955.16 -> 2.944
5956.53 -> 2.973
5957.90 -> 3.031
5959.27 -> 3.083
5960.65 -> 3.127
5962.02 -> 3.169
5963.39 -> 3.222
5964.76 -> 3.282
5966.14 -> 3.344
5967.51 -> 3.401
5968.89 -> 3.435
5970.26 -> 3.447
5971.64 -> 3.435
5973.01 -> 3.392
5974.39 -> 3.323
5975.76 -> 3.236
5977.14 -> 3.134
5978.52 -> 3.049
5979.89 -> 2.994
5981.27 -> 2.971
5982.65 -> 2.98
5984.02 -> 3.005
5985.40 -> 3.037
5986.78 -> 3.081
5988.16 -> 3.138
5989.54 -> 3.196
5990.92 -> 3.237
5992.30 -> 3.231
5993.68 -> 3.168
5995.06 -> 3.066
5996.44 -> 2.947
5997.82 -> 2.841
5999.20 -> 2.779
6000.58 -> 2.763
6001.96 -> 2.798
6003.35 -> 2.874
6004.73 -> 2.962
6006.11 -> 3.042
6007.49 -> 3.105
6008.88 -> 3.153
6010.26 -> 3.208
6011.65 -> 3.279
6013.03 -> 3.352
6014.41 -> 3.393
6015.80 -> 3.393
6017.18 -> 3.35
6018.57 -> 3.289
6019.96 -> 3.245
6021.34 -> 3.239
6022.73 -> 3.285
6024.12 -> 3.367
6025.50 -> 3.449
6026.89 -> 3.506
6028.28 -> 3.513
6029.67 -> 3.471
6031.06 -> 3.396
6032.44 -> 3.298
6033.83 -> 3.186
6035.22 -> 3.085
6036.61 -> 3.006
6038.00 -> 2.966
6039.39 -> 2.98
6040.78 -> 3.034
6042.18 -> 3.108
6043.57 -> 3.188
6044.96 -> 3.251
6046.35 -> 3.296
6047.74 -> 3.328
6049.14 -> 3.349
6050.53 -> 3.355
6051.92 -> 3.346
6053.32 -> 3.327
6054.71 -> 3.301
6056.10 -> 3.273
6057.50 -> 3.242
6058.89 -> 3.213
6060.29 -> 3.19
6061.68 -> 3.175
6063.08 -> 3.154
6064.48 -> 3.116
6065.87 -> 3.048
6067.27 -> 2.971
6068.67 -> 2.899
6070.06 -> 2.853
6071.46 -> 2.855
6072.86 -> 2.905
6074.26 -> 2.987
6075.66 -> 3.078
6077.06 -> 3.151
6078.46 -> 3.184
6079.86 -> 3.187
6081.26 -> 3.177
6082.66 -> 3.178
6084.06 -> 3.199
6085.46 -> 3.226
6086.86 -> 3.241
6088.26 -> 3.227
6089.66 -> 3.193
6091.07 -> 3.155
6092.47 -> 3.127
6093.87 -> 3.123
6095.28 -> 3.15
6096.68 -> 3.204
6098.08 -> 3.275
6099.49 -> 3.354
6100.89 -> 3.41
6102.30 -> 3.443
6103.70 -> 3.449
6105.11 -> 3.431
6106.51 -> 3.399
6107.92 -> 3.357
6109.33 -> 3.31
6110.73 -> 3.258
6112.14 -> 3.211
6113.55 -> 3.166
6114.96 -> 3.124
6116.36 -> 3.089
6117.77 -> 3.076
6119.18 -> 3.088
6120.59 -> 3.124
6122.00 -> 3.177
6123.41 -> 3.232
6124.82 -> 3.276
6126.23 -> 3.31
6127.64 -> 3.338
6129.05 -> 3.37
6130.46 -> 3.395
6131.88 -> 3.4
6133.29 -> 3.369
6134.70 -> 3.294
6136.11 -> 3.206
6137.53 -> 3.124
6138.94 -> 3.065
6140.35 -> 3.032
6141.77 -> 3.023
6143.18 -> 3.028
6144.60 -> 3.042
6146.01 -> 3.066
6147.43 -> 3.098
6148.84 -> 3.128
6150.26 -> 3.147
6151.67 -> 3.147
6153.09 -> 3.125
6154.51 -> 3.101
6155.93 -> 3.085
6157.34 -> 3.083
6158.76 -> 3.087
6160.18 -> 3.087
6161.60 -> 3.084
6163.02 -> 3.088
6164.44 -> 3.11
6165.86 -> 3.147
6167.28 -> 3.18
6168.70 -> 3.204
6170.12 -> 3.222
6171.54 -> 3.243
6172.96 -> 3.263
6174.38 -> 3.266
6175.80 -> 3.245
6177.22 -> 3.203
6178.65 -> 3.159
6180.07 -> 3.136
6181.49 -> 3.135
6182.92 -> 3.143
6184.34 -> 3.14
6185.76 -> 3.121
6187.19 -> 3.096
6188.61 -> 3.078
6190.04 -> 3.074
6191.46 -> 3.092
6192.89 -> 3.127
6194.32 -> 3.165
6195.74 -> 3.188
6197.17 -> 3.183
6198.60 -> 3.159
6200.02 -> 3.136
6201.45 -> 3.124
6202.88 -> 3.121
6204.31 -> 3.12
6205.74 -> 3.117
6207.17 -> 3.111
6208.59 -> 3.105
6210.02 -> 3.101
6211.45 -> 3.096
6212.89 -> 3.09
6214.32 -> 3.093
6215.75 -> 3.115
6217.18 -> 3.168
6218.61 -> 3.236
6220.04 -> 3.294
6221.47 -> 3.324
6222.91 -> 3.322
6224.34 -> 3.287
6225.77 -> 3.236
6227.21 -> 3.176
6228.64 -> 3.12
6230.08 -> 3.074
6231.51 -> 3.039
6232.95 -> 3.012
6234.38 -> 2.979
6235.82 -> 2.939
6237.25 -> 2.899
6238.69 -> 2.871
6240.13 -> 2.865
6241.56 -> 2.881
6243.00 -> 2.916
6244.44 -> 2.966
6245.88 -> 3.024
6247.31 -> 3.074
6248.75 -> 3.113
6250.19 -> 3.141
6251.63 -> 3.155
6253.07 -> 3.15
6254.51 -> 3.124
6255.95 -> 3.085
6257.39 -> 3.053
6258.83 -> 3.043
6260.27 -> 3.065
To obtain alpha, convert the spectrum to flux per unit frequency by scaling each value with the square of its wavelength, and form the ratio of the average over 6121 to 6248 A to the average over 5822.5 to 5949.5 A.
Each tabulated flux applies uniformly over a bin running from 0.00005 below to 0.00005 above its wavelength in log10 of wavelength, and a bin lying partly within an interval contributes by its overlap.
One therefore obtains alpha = 1.16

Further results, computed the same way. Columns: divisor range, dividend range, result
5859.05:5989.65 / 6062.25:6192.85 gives 1.12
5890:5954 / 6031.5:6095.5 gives 1.10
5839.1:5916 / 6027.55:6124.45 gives 1.20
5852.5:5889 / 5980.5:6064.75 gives 1.14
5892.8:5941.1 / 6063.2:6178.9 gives 1.14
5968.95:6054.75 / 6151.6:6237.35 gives 1.05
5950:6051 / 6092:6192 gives 1.05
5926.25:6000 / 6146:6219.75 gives 1.07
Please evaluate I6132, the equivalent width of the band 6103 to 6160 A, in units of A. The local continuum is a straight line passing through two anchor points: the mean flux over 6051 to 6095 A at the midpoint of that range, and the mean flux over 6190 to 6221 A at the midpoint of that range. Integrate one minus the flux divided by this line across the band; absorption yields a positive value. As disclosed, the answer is -1.0 A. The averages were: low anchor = 3.14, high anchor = 3.14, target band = 3.19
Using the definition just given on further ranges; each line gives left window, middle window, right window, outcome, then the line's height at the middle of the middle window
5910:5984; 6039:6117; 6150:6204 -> -1.2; 3.15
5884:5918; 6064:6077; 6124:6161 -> 0.3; 3.04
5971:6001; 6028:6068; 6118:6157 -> -1.1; 3.13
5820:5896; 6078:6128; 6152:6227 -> -2.0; 3.11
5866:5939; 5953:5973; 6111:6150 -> -1.5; 2.99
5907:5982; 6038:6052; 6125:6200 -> -0.3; 3.15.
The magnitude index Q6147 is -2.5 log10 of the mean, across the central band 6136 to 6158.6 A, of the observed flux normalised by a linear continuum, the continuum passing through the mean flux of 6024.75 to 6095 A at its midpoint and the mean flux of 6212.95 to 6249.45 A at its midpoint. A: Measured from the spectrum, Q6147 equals 0.01 mag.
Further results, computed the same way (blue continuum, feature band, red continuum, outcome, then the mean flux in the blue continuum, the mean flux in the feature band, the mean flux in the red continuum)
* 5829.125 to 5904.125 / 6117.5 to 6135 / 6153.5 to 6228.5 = -0.06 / 2.91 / 3.27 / 3.15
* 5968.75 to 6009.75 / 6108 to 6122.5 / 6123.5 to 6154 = 0.00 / 3.09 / 3.17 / 3.19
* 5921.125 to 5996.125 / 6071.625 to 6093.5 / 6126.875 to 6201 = 0.01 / 3.18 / 3.14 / 3.16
